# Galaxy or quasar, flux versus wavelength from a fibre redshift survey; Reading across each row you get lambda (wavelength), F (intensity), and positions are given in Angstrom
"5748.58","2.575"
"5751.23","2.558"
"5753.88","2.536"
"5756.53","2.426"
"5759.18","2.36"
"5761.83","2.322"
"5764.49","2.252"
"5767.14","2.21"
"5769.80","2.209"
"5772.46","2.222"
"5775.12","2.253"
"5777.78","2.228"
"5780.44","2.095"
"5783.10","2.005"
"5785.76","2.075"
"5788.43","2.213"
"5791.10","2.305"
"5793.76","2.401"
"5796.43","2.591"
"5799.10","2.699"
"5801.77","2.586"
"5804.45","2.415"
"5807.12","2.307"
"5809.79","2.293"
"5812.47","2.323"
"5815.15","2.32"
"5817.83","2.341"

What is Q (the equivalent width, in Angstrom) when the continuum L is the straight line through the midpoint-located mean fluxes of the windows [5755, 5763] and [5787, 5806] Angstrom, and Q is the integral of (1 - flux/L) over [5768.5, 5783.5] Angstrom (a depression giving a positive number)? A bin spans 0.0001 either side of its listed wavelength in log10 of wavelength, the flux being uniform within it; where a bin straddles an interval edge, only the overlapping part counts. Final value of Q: 1.4 Angstrom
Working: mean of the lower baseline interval 2.38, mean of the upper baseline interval 2.45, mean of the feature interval 2.18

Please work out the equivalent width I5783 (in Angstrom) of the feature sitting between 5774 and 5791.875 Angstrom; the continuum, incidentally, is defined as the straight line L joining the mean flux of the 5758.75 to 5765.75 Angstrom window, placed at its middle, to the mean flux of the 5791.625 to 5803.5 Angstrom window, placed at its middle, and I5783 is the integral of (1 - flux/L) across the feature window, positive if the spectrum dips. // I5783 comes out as 2.1 Angstrom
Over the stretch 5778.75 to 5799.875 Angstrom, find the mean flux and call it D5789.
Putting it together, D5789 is 2.29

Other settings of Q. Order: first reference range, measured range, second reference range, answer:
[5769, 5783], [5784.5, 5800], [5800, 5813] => -0.5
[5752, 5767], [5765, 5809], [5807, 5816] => 0.7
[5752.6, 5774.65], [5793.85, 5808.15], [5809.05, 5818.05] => -1.2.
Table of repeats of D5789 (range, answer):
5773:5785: 2.15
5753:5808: 2.32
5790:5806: 2.5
